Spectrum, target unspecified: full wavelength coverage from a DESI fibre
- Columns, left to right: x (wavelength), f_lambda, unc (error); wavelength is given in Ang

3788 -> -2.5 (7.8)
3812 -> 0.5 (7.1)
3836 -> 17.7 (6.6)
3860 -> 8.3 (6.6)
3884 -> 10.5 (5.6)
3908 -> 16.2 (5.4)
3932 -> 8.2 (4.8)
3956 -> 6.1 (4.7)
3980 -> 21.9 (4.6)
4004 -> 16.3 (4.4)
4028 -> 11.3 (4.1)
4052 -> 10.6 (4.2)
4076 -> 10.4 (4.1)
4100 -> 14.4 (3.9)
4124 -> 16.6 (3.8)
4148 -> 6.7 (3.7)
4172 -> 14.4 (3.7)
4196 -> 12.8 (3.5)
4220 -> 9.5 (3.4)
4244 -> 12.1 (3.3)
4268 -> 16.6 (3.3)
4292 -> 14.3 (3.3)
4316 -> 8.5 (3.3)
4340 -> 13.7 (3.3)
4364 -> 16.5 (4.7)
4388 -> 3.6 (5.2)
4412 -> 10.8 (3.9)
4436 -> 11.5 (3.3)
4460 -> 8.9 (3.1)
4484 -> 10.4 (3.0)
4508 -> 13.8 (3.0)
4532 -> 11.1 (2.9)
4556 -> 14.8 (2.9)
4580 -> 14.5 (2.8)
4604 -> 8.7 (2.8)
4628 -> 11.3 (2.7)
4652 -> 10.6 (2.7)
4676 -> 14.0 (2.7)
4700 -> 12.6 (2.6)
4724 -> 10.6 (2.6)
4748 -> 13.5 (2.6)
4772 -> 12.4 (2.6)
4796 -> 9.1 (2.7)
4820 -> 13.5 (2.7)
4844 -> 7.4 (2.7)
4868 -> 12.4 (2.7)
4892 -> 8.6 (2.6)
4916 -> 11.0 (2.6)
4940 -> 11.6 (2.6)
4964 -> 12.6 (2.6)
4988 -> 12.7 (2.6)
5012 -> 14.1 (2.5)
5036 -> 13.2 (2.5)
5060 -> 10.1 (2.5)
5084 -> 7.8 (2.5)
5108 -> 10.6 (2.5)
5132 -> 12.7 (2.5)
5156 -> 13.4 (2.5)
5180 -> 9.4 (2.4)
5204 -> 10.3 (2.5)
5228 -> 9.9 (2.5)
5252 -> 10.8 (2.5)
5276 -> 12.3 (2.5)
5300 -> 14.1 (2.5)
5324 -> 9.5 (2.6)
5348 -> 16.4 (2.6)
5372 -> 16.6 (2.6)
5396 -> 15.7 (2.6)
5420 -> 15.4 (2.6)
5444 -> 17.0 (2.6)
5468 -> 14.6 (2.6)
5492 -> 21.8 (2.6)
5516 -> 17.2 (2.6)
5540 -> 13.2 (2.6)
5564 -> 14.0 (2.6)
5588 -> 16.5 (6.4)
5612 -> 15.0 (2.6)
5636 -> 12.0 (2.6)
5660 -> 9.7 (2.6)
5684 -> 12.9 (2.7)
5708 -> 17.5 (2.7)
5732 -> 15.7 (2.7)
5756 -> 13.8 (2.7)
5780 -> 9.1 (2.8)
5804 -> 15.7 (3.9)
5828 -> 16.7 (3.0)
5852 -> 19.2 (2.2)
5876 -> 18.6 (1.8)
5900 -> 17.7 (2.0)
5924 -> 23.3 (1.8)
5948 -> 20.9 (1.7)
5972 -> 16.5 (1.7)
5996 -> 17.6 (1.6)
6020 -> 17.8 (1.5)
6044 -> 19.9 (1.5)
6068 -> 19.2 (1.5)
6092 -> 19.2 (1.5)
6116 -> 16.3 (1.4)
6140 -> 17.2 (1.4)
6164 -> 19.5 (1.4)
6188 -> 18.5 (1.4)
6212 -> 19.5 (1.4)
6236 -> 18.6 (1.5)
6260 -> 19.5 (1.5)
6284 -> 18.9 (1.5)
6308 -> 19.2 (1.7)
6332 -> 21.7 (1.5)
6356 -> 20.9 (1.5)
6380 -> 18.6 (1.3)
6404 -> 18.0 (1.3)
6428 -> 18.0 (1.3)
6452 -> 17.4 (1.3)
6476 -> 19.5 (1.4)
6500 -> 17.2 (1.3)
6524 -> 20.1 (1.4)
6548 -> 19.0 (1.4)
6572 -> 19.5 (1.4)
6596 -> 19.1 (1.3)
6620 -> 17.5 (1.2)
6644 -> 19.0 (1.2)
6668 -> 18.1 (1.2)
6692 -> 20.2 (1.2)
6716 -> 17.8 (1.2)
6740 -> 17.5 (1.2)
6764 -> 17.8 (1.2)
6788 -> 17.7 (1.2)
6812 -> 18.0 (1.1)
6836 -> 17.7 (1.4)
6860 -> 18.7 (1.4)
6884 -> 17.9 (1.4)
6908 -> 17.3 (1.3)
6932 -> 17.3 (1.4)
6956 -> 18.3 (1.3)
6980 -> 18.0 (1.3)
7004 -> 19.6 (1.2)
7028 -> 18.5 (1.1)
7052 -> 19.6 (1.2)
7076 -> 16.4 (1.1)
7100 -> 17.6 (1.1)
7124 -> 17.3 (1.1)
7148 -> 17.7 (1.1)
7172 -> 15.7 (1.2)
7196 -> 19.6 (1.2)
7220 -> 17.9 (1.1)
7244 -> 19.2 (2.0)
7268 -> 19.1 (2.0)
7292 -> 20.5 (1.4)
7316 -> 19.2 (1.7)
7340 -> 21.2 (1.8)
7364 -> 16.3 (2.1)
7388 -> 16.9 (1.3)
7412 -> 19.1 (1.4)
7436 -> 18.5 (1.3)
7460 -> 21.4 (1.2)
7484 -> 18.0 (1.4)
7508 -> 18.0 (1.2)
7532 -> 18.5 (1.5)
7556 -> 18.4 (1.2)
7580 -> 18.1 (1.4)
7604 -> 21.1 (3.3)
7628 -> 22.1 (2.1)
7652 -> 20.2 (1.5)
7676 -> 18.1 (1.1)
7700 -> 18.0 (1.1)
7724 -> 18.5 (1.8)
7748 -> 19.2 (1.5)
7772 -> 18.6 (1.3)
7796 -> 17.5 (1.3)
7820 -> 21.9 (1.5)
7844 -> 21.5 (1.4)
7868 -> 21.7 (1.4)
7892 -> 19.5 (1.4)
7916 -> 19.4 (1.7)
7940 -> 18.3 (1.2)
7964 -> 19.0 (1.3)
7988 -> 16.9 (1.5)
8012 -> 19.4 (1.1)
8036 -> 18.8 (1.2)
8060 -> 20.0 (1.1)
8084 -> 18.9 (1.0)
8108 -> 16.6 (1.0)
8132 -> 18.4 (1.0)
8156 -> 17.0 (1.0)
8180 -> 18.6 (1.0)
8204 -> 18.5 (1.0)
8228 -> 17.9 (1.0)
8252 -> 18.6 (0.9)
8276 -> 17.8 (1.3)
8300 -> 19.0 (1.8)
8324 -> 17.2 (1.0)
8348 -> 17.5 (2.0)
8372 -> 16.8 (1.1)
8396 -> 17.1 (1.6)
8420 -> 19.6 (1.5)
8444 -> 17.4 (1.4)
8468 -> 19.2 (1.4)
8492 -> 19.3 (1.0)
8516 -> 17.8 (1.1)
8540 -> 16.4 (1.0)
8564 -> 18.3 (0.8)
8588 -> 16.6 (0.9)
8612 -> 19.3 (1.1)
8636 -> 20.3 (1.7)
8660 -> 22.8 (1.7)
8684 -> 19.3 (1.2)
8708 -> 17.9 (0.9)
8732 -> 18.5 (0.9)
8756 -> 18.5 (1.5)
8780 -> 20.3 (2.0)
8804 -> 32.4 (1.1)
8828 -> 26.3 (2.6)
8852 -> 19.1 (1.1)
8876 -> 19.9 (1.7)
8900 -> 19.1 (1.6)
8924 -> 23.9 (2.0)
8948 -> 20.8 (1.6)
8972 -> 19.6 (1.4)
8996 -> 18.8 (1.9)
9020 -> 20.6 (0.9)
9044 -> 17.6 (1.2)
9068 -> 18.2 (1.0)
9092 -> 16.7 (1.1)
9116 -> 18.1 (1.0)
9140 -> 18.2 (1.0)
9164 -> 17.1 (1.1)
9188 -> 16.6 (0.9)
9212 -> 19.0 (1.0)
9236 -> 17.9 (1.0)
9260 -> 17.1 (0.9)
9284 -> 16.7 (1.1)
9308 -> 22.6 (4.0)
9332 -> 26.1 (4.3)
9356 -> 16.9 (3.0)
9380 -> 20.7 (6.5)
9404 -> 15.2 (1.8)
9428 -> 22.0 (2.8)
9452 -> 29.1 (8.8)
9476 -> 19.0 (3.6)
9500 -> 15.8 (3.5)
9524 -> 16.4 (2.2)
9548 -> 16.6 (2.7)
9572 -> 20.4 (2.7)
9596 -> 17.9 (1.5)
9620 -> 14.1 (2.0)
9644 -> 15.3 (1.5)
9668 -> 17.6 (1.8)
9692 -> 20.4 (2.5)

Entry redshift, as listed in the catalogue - 0.341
